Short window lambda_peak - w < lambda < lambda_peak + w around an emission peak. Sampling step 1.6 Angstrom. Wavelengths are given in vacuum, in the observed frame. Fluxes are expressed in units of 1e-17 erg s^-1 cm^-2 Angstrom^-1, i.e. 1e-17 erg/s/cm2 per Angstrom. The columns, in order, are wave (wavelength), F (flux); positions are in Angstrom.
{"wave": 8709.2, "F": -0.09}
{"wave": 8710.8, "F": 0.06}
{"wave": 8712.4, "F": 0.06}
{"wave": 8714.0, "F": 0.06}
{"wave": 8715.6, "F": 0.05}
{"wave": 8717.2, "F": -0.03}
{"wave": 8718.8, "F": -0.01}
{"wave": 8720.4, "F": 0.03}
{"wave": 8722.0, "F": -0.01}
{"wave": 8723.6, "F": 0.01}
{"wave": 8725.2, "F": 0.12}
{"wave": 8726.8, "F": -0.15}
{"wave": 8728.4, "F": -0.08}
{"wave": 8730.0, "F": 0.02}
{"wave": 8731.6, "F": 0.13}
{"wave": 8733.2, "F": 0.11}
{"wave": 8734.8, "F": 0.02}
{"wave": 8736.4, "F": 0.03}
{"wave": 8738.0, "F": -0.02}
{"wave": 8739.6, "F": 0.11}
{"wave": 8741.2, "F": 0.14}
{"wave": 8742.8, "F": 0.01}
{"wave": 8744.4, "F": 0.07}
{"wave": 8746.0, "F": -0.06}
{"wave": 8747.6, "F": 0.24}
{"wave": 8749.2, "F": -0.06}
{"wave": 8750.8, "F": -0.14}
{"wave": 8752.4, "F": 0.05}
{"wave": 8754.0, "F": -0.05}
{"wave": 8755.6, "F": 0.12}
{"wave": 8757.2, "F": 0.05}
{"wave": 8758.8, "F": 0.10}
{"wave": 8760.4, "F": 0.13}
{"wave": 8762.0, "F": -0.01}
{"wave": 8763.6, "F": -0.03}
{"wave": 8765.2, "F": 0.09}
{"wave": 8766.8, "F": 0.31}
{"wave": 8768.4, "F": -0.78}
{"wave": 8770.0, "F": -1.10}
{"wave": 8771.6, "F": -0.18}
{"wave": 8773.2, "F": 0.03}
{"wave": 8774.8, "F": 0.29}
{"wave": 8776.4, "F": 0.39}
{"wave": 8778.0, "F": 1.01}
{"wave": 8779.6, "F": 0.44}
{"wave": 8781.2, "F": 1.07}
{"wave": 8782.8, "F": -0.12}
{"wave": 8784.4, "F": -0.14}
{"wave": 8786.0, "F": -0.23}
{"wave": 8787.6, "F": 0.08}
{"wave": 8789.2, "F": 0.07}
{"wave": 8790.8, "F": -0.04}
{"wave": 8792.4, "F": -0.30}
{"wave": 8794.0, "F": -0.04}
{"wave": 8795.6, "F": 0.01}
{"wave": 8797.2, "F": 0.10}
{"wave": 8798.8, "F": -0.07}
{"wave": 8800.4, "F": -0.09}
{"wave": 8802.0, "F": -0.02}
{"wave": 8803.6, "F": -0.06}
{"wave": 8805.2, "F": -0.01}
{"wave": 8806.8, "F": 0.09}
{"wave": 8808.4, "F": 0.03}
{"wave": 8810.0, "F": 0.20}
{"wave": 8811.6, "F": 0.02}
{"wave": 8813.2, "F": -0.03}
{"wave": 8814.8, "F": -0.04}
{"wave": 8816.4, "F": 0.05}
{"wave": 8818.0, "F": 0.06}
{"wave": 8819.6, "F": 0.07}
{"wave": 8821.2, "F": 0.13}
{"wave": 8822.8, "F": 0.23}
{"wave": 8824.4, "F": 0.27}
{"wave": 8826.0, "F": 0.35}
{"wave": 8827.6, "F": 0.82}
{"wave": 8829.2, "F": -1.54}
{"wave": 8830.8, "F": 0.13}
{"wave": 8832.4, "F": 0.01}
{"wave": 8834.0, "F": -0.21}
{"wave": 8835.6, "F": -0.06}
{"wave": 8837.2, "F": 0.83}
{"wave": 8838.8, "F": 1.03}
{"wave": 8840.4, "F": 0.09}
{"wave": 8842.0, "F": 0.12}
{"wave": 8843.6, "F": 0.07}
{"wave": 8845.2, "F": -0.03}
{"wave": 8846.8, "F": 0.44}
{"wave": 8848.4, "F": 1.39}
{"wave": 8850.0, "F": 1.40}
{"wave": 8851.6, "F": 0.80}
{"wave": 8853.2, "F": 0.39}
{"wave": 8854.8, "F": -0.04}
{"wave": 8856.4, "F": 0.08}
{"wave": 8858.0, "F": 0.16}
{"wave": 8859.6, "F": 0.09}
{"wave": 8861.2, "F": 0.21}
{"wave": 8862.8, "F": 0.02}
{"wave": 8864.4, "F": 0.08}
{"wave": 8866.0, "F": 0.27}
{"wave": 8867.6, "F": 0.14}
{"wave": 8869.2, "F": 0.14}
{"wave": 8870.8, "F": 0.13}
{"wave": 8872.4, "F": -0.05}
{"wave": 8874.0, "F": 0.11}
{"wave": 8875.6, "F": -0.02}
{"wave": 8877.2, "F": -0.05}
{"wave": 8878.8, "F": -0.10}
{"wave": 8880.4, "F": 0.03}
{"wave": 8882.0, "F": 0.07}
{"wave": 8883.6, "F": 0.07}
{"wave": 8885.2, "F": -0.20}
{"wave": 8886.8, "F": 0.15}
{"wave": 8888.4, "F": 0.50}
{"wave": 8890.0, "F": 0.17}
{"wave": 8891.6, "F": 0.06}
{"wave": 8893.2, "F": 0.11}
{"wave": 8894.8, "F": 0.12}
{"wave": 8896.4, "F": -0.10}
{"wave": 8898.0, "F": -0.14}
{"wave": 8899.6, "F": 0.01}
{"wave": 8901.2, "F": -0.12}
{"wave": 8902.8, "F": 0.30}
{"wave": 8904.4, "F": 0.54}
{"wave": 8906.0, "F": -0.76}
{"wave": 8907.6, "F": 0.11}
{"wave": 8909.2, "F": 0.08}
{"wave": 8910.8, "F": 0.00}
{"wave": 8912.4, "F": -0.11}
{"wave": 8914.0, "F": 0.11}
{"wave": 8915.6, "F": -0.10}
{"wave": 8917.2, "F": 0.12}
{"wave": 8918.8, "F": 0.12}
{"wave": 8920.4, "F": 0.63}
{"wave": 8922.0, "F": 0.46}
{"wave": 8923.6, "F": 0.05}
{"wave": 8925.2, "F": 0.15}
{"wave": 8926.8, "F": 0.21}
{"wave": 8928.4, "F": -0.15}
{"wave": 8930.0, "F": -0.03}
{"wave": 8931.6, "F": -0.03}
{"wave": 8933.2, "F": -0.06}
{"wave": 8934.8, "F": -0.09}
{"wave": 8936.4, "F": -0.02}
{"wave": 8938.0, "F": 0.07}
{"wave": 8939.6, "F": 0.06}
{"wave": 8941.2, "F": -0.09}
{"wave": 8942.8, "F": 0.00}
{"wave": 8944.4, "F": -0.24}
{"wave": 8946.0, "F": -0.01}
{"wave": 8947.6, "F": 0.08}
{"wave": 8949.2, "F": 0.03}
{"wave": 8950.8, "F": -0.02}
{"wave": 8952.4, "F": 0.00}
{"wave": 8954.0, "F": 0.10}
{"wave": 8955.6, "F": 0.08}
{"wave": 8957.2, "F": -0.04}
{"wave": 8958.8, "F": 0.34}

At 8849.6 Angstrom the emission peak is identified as H-beta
